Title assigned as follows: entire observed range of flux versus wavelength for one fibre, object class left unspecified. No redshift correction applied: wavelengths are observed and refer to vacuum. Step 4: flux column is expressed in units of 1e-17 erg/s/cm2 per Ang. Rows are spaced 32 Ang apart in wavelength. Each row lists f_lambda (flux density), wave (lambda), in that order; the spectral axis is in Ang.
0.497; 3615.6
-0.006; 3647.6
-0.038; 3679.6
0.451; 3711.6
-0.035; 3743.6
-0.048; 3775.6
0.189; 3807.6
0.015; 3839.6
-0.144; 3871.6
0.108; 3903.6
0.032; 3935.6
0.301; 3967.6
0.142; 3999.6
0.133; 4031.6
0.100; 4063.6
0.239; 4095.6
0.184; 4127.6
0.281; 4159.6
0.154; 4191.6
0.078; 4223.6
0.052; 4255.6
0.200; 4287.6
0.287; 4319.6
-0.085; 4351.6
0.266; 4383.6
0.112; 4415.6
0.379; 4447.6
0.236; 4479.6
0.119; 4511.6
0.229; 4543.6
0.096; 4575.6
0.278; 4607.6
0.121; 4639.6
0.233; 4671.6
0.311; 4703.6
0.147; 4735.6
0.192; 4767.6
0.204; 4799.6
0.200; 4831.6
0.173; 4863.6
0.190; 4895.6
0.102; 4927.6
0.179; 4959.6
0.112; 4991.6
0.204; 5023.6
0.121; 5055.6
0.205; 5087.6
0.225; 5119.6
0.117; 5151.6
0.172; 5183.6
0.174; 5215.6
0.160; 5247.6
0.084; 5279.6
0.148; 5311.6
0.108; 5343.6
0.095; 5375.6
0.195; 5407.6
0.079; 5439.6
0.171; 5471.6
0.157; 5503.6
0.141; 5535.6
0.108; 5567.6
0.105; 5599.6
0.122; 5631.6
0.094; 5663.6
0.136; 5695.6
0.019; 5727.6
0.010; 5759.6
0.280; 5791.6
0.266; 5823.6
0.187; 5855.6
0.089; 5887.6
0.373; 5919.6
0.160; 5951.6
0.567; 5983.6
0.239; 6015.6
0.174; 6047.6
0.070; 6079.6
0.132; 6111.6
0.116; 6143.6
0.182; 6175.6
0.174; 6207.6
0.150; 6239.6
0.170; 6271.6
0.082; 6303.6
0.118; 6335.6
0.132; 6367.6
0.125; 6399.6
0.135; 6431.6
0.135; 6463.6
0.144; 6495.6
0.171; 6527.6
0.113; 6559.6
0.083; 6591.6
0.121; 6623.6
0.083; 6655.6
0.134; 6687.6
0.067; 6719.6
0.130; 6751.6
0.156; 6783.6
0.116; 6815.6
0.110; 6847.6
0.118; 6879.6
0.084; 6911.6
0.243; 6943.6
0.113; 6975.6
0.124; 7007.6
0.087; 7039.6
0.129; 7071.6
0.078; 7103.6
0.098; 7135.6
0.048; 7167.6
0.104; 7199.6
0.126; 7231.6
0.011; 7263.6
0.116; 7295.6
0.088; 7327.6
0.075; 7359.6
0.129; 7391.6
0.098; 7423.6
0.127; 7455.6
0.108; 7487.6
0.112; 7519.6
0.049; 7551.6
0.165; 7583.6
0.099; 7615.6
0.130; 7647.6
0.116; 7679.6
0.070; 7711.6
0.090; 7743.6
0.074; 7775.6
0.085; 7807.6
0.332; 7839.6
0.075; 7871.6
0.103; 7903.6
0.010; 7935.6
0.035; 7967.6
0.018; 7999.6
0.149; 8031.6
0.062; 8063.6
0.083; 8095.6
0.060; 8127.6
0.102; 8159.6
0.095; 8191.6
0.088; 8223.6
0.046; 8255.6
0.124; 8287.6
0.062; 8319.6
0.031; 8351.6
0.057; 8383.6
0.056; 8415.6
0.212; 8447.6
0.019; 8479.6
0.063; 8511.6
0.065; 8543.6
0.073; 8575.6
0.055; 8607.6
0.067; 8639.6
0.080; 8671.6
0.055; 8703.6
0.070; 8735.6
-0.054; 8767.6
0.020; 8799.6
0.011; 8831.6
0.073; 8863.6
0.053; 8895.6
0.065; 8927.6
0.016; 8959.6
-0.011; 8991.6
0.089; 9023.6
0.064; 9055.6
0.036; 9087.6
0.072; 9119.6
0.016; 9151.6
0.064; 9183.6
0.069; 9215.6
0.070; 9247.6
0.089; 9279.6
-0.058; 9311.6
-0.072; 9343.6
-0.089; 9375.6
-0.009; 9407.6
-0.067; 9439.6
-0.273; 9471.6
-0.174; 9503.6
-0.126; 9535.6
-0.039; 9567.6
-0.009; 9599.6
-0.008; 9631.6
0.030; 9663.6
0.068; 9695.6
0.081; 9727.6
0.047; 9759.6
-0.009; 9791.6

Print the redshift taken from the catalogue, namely 0.19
